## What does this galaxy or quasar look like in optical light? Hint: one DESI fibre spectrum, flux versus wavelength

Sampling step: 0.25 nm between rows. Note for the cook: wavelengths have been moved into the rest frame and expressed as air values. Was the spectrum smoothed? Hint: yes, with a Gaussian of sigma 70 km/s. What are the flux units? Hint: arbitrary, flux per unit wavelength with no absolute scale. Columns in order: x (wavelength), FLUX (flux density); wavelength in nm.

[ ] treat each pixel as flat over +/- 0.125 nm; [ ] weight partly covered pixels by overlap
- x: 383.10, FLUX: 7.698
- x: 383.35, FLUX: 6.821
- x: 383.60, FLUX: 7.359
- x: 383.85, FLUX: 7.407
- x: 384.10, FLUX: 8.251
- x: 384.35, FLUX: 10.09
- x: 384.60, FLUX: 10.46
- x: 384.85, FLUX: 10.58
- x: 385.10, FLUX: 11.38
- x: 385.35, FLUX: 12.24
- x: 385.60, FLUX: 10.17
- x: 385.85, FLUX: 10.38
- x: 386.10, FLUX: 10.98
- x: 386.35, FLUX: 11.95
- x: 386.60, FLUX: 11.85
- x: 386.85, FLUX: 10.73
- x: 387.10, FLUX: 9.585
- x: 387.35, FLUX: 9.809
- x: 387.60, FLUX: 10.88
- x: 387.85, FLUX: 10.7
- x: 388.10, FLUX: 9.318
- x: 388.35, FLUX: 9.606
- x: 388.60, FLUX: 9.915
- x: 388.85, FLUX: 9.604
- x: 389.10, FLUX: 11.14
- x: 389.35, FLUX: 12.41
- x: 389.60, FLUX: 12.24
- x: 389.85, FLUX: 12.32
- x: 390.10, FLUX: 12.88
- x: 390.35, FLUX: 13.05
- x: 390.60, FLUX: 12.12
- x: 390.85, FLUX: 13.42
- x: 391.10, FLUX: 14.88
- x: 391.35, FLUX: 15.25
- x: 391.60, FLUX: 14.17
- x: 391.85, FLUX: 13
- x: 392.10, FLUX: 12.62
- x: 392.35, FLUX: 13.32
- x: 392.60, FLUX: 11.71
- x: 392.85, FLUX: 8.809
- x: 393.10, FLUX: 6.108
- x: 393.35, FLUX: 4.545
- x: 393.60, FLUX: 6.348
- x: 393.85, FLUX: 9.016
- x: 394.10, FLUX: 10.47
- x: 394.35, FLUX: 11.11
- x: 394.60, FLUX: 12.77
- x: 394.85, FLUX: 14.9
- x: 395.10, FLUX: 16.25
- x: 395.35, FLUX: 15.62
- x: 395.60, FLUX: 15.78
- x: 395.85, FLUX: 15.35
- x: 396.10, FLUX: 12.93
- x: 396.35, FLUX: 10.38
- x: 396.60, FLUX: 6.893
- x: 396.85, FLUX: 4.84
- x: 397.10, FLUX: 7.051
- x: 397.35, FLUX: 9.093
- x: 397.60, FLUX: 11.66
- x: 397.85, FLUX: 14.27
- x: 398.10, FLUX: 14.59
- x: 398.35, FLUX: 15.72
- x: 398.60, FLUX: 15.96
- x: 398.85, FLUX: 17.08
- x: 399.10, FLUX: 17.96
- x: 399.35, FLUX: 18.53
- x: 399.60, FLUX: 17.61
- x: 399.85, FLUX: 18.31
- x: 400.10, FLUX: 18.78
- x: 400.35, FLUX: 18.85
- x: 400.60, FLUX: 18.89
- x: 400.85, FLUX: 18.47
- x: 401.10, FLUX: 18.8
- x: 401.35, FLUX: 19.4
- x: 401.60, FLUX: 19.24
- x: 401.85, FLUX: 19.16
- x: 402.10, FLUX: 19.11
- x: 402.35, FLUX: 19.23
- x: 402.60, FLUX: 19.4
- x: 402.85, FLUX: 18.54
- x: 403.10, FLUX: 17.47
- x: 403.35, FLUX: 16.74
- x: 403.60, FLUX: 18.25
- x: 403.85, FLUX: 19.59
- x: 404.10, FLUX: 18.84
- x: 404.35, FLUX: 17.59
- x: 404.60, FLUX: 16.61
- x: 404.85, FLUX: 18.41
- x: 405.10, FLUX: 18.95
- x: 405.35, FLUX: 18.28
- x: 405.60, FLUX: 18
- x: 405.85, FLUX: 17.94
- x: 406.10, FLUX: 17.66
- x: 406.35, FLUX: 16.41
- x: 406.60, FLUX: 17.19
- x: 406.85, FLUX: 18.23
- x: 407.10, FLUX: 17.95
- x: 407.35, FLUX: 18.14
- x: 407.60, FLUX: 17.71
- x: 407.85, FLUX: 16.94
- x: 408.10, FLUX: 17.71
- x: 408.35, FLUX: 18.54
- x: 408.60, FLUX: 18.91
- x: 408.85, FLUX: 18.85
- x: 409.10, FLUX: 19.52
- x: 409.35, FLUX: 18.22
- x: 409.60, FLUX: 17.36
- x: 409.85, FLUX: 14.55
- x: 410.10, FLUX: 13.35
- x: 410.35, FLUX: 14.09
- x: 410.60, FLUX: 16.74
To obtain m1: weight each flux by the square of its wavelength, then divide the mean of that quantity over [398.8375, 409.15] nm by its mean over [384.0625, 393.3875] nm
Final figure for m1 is 1.76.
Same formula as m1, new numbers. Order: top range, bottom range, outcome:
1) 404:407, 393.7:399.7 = 1.42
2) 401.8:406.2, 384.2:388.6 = 1.89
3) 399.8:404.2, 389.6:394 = 1.73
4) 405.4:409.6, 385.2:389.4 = 1.87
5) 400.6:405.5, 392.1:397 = 1.77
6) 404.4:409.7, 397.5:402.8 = 1.05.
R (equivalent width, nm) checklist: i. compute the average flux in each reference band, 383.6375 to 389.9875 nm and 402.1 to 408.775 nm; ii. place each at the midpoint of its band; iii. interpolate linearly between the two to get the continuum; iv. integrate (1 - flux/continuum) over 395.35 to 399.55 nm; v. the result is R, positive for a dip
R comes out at 0.49 nm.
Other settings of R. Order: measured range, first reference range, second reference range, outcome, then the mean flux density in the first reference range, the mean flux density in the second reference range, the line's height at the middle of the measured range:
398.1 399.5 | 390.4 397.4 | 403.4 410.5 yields -0.31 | 11.4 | 17.6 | 13.8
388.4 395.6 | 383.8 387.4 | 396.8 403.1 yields 0.72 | 10.5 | 16.6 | 13.2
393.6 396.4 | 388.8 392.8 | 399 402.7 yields 0.44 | 12.7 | 18.8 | 15.3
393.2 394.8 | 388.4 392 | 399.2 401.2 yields 0.60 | 12.5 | 18.5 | 14.8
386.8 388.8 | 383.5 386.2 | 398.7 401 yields 0.27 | 9.95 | 18.3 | 11.6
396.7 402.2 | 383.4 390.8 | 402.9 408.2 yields -0.15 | 10.7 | 17.8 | 15.5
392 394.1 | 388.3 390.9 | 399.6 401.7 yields 0.72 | 11.7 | 18.8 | 13.9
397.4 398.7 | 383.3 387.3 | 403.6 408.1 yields 0.07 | 10.1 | 17.9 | 14.9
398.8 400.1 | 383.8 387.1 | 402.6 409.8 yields -0.20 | 10.5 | 18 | 15.6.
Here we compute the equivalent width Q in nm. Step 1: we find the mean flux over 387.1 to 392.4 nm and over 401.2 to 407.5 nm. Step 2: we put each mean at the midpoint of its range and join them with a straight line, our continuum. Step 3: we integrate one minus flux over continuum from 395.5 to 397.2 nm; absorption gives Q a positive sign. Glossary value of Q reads 0.50 nm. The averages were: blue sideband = 12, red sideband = 18.3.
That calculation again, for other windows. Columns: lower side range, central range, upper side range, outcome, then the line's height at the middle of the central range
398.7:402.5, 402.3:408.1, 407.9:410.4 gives -0.04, 17.9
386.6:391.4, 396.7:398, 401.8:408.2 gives 0.48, 14.9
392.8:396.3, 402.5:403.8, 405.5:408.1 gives -0.19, 15.8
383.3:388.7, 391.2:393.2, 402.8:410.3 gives 0.06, 12.4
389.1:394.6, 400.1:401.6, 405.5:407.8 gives -0.36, 15.2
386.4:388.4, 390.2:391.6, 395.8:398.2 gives -0.45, 10.4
